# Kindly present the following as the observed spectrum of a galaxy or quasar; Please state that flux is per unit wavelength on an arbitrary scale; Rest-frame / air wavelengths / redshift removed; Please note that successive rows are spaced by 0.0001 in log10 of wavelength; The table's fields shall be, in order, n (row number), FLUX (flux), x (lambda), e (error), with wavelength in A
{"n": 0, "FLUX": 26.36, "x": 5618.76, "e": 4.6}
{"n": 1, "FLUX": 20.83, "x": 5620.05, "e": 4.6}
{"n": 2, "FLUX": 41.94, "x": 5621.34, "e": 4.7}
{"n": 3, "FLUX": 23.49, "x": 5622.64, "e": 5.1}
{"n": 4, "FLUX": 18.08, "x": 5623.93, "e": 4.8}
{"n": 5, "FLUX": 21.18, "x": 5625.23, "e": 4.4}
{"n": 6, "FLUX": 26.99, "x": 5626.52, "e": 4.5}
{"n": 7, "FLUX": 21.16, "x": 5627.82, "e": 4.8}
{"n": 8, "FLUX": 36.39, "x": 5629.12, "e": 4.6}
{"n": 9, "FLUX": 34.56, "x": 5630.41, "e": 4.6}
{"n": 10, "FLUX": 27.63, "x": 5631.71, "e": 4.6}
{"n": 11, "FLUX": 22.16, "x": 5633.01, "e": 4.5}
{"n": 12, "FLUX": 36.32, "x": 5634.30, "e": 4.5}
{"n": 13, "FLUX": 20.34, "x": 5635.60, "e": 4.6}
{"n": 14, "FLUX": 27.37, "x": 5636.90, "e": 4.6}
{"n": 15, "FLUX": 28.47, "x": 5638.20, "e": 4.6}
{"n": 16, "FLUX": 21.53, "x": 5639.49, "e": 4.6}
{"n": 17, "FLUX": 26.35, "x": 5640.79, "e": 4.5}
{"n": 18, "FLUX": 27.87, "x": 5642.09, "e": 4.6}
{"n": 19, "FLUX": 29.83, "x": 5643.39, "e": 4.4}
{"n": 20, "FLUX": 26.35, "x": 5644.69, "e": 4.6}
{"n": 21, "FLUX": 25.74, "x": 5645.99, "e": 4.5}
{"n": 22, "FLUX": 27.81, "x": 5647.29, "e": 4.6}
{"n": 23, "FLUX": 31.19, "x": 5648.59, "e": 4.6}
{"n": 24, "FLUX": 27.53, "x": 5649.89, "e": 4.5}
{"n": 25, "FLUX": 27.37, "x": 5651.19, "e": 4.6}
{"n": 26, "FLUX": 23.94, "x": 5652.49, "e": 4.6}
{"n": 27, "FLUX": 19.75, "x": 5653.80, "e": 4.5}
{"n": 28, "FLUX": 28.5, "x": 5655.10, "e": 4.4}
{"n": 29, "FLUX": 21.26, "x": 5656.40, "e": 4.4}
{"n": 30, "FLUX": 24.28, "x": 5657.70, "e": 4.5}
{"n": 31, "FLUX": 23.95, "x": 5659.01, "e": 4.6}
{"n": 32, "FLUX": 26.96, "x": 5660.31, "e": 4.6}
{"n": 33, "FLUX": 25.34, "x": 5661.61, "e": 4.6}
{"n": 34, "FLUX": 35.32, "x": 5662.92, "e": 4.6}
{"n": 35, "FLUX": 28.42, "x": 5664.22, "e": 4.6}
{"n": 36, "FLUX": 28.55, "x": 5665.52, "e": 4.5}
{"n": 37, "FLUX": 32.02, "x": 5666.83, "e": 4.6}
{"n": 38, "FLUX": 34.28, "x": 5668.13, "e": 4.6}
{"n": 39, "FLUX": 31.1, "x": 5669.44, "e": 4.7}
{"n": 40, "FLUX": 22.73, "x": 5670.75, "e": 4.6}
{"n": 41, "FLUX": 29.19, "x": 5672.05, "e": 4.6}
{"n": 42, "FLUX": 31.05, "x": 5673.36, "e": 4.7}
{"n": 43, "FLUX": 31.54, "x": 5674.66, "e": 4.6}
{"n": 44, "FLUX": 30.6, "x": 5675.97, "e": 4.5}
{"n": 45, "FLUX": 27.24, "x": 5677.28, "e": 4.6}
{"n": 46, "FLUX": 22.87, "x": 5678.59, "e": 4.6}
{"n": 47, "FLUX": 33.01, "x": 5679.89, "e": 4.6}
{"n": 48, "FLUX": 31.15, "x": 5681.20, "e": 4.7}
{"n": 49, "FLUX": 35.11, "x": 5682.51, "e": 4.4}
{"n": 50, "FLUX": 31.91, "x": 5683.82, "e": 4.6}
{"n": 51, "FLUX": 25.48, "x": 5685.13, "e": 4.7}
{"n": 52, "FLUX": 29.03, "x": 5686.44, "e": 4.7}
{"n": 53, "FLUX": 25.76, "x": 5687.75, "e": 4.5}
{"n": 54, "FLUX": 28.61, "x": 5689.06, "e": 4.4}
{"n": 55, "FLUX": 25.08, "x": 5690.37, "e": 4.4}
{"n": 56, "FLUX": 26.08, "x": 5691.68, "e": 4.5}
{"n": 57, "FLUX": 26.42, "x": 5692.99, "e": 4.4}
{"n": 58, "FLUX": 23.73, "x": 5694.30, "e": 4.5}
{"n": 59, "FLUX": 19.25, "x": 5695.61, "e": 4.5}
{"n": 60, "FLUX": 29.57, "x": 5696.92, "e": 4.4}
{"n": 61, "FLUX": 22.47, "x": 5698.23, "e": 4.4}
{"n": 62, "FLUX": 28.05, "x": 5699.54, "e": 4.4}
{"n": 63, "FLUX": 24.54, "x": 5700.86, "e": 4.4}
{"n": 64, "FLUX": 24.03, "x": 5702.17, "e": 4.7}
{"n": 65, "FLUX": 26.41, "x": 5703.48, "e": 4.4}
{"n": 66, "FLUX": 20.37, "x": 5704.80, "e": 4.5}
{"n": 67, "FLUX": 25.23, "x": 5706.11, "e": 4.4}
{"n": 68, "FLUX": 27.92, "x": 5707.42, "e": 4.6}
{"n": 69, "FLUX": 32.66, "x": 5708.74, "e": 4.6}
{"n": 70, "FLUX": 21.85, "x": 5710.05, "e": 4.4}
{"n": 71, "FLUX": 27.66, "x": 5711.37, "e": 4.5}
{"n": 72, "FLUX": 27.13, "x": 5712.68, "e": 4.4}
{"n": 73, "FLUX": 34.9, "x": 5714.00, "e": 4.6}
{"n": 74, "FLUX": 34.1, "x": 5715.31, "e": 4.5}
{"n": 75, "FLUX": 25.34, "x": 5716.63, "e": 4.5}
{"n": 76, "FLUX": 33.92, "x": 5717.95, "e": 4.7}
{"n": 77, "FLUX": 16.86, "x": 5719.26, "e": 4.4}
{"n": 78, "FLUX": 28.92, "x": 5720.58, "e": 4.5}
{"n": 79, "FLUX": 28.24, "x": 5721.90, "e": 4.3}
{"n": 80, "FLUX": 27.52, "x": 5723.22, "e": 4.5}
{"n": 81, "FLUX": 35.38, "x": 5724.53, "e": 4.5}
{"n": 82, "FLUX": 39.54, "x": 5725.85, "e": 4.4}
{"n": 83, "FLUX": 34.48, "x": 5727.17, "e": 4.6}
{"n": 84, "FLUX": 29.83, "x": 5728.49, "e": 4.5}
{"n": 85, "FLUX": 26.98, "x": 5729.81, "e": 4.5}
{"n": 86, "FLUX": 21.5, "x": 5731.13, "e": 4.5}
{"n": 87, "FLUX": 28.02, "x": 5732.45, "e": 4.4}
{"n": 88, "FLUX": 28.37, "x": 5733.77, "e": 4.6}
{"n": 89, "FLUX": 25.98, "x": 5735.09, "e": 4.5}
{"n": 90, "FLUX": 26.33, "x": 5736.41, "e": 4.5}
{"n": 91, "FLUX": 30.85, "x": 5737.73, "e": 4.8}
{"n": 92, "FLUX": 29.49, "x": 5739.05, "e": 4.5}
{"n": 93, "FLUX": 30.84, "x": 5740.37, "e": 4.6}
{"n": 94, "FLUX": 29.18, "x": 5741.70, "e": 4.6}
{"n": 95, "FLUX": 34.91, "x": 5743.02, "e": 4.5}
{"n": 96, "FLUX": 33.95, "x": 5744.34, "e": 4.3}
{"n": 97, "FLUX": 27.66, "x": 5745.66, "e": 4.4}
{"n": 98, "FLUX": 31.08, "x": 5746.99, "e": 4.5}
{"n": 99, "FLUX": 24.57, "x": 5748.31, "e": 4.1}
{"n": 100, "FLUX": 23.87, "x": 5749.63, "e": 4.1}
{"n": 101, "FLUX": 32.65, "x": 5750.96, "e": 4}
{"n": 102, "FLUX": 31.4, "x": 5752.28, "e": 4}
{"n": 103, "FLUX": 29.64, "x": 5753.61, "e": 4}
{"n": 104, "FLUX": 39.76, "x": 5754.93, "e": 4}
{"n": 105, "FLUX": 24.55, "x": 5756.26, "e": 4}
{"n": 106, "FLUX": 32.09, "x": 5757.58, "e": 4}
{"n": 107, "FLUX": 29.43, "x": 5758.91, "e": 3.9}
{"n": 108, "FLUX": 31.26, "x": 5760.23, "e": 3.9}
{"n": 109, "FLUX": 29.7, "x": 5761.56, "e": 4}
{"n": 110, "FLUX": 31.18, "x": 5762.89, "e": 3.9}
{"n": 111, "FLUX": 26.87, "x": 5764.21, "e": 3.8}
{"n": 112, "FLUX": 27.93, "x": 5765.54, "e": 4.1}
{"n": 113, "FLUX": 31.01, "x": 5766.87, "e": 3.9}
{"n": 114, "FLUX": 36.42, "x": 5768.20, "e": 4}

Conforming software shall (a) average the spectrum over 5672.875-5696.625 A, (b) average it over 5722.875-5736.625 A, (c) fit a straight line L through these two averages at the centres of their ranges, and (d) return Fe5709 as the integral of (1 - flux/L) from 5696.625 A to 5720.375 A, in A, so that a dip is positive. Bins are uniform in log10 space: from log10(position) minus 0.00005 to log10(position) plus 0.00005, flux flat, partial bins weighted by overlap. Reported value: 1.66 A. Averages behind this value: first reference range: 28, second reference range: 29.6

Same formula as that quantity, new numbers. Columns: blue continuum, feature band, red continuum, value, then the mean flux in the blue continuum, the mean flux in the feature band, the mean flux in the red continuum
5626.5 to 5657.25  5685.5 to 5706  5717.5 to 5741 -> 2.12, 26.9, 25.3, 29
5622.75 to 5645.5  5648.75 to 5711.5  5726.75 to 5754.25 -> 0.92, 26.5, 27.2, 29.1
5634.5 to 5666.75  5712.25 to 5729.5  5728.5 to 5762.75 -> -1.06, 26.7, 30.4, 29.4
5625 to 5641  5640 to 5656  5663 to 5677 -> 0.90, 27.1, 26.7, 30.1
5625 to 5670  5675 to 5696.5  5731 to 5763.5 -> 0.46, 27.4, 27.7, 29.7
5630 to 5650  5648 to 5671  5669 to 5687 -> 0.85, 27.5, 27.4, 29.4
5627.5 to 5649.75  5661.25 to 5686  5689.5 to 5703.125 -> -3.57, 27.8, 29.9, 25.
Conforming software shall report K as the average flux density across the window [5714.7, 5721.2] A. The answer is 27.8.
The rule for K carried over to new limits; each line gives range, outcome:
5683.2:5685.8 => 28.6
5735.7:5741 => 29.4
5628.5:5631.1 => 35.4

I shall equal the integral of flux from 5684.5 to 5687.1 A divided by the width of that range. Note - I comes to 27.3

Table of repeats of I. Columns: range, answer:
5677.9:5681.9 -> 29.1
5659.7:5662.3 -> 26.2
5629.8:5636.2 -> 28.2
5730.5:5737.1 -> 26.1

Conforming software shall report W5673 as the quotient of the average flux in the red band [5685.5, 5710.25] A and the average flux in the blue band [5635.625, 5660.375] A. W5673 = 1.0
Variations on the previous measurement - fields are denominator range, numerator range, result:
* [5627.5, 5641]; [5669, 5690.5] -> 1.05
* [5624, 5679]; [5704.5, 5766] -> 1.07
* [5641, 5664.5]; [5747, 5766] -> 1.11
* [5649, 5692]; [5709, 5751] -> 1.04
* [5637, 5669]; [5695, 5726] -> 1.01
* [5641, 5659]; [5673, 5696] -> 1.07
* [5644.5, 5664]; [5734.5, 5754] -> 1.12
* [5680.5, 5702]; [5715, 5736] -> 1.07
